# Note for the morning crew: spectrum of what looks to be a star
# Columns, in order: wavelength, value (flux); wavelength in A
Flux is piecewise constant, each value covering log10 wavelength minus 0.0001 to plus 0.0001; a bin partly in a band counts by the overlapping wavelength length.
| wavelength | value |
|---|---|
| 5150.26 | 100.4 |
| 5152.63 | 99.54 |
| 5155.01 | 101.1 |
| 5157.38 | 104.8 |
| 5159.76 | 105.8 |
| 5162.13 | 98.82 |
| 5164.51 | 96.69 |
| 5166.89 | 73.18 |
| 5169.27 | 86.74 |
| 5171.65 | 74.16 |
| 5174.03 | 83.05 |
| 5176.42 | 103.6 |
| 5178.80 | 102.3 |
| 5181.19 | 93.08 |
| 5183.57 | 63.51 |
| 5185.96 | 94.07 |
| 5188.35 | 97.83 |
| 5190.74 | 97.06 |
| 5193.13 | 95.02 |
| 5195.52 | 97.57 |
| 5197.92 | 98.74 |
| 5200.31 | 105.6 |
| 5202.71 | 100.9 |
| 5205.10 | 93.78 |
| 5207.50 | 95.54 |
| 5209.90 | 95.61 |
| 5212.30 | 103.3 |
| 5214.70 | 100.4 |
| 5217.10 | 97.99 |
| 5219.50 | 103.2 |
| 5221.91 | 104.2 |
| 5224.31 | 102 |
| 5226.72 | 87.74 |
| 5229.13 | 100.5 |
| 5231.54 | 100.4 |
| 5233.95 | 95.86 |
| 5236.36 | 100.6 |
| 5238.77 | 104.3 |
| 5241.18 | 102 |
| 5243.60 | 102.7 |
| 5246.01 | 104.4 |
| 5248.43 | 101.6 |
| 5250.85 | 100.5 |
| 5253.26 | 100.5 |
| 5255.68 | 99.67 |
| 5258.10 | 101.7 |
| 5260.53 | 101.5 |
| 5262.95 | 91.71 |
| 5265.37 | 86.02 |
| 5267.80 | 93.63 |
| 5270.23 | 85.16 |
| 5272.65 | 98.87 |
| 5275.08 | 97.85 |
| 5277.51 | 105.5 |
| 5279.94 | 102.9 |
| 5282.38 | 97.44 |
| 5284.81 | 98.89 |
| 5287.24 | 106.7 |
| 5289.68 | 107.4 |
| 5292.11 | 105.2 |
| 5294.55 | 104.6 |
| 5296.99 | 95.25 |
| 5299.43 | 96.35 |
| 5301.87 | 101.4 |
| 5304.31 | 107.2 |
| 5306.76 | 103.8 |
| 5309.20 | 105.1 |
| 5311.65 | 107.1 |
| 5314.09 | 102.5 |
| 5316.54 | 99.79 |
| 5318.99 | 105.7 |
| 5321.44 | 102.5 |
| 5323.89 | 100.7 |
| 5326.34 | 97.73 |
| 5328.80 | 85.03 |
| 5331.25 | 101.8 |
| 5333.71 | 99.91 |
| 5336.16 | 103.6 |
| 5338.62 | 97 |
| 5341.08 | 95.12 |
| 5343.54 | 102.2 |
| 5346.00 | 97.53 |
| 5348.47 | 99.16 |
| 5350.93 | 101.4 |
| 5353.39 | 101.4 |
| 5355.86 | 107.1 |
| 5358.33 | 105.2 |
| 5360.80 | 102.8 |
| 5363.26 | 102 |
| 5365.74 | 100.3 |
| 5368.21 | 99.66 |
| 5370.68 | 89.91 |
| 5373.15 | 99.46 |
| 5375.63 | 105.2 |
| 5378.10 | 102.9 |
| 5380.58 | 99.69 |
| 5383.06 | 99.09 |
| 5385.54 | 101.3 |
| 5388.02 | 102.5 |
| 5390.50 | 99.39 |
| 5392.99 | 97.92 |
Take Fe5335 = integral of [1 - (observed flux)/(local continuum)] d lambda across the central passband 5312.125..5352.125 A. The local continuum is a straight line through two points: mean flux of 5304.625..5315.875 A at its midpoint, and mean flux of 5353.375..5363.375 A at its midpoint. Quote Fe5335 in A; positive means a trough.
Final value 1.8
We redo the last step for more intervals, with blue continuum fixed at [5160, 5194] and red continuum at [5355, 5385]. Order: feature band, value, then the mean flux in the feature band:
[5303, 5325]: -1.33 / 104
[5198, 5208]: -0.81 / 99.2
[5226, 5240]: -0.77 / 98.6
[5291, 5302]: -0.39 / 100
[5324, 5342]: 0.28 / 97.4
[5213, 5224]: -1.06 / 102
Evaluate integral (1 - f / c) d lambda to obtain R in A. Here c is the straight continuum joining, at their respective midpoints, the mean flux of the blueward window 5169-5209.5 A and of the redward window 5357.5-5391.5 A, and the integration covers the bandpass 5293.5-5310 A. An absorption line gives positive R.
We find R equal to -0.7 A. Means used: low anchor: 93.3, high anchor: 101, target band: 102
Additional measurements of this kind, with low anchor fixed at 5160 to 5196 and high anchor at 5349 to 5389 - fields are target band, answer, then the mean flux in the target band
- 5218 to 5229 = -0.73 A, 99.3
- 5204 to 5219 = -0.89 A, 98.1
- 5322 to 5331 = 0.27 A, 95.9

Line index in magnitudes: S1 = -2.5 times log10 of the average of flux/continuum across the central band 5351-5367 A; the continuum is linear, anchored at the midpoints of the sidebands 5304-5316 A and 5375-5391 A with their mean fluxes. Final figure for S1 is -0.005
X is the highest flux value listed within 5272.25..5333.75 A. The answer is 107.4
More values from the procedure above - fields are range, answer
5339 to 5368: 107.1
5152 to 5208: 105.8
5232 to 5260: 104.4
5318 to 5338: 105.7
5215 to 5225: 104.2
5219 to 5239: 104.3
